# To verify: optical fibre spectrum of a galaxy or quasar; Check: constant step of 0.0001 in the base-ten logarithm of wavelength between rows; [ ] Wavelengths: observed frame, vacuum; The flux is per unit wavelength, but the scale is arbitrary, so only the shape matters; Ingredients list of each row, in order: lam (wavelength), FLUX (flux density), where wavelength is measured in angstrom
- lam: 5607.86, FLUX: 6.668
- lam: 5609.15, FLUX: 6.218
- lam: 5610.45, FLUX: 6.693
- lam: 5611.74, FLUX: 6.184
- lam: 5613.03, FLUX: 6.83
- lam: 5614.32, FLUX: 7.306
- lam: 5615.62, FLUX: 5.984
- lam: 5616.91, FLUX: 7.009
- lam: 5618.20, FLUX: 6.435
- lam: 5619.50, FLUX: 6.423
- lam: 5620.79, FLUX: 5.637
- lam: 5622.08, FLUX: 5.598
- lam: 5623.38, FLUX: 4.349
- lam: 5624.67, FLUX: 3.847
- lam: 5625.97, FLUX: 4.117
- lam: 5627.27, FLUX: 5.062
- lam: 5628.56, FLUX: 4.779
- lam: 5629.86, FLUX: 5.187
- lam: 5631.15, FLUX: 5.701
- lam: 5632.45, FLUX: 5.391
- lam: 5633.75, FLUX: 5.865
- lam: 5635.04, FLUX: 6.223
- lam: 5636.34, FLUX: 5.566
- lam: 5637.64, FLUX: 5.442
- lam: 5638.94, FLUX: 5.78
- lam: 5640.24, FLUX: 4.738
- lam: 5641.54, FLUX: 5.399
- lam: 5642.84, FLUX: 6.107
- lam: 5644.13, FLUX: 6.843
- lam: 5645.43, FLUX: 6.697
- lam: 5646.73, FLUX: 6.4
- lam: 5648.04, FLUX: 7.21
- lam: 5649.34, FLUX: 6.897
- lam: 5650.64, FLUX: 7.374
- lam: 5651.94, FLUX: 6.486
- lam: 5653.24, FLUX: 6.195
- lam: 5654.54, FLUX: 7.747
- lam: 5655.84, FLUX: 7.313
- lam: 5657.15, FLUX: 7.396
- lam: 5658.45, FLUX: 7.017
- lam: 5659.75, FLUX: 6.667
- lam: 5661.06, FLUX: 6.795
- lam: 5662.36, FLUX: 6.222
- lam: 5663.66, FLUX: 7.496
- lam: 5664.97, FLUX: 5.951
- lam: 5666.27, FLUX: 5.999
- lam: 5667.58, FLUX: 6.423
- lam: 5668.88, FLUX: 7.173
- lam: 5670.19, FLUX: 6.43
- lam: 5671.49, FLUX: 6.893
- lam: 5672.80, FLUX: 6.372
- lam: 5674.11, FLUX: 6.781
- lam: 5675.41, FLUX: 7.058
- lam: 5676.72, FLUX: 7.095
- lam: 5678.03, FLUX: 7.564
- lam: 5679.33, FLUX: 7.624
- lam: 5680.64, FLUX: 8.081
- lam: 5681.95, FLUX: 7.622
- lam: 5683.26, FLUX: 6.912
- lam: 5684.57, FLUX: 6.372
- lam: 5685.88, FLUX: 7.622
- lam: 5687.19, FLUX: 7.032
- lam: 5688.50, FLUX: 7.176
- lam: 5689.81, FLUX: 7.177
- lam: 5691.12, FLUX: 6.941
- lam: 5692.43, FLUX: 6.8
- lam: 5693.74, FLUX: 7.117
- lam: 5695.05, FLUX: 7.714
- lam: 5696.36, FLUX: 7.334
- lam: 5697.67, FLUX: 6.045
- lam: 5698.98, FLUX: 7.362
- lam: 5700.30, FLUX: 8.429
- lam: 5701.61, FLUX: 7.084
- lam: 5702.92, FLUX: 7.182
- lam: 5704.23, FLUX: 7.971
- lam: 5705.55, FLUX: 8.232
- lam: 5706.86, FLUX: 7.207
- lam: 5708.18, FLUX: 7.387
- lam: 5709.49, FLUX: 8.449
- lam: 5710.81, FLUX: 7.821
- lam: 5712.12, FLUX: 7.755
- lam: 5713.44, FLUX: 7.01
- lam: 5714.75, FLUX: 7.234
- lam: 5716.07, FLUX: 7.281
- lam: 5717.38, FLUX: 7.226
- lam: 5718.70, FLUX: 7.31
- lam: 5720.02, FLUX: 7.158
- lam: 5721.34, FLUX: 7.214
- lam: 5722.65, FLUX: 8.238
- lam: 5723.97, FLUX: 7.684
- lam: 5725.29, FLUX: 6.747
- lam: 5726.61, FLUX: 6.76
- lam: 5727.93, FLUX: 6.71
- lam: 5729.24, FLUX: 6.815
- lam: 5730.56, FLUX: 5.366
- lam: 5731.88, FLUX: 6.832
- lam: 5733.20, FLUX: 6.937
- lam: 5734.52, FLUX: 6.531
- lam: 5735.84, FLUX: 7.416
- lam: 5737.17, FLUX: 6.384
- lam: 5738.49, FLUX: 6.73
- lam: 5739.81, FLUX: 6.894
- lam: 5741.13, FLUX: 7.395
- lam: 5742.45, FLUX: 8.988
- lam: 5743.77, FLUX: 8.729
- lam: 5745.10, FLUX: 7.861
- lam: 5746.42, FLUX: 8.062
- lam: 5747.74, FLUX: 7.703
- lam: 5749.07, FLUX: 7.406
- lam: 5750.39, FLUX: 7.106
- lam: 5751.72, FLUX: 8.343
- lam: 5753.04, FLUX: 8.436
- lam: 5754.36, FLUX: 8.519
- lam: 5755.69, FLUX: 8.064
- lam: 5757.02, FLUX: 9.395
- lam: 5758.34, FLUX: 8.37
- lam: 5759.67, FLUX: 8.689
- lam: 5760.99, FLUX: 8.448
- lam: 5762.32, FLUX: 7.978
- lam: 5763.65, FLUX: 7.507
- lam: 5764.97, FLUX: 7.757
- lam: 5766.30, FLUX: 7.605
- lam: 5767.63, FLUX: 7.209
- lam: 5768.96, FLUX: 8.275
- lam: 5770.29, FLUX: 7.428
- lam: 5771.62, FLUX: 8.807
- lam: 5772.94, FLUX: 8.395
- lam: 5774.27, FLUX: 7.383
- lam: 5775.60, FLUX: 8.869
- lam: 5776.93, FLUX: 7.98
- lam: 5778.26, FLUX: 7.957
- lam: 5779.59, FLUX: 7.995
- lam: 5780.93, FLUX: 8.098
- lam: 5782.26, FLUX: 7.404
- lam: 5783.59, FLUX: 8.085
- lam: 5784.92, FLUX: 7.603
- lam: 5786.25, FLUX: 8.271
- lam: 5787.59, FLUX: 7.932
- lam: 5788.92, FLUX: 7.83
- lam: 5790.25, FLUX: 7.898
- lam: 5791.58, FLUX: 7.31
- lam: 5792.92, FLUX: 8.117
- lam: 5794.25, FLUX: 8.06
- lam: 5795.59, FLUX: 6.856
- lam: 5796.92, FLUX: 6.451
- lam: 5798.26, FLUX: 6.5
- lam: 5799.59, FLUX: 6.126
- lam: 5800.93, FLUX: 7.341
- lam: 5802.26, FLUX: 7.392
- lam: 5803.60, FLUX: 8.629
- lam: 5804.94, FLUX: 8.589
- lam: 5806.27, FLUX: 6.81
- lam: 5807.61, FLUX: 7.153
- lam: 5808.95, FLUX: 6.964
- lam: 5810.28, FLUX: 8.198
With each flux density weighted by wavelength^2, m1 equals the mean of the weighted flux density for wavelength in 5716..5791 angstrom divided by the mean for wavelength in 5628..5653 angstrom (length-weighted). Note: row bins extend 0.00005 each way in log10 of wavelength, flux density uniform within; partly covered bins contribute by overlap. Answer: 1.33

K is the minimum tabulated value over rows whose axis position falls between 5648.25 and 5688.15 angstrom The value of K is 5.951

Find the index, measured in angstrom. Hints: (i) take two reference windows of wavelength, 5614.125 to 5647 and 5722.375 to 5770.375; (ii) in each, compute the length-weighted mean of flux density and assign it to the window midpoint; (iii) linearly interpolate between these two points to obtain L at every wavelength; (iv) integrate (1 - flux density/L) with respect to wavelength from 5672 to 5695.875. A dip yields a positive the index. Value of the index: -2.2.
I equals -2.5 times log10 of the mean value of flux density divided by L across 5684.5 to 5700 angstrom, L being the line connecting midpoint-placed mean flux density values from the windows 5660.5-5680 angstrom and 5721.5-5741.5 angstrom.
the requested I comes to -0.04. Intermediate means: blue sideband 6.8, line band 7.11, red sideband 6.9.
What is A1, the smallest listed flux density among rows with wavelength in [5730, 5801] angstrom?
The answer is 5.366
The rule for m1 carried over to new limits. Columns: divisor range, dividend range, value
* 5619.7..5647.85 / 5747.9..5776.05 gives 1.53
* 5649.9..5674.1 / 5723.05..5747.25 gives 1.09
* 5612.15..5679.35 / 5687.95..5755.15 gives 1.21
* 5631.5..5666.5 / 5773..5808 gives 1.25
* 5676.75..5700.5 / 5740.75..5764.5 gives 1.15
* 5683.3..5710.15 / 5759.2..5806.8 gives 1.09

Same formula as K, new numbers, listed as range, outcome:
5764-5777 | 7.209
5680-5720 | 6.045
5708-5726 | 6.747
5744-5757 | 7.106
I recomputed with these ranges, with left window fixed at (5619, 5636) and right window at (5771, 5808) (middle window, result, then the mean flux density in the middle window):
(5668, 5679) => -0.17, 6.94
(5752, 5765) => -0.16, 8.35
